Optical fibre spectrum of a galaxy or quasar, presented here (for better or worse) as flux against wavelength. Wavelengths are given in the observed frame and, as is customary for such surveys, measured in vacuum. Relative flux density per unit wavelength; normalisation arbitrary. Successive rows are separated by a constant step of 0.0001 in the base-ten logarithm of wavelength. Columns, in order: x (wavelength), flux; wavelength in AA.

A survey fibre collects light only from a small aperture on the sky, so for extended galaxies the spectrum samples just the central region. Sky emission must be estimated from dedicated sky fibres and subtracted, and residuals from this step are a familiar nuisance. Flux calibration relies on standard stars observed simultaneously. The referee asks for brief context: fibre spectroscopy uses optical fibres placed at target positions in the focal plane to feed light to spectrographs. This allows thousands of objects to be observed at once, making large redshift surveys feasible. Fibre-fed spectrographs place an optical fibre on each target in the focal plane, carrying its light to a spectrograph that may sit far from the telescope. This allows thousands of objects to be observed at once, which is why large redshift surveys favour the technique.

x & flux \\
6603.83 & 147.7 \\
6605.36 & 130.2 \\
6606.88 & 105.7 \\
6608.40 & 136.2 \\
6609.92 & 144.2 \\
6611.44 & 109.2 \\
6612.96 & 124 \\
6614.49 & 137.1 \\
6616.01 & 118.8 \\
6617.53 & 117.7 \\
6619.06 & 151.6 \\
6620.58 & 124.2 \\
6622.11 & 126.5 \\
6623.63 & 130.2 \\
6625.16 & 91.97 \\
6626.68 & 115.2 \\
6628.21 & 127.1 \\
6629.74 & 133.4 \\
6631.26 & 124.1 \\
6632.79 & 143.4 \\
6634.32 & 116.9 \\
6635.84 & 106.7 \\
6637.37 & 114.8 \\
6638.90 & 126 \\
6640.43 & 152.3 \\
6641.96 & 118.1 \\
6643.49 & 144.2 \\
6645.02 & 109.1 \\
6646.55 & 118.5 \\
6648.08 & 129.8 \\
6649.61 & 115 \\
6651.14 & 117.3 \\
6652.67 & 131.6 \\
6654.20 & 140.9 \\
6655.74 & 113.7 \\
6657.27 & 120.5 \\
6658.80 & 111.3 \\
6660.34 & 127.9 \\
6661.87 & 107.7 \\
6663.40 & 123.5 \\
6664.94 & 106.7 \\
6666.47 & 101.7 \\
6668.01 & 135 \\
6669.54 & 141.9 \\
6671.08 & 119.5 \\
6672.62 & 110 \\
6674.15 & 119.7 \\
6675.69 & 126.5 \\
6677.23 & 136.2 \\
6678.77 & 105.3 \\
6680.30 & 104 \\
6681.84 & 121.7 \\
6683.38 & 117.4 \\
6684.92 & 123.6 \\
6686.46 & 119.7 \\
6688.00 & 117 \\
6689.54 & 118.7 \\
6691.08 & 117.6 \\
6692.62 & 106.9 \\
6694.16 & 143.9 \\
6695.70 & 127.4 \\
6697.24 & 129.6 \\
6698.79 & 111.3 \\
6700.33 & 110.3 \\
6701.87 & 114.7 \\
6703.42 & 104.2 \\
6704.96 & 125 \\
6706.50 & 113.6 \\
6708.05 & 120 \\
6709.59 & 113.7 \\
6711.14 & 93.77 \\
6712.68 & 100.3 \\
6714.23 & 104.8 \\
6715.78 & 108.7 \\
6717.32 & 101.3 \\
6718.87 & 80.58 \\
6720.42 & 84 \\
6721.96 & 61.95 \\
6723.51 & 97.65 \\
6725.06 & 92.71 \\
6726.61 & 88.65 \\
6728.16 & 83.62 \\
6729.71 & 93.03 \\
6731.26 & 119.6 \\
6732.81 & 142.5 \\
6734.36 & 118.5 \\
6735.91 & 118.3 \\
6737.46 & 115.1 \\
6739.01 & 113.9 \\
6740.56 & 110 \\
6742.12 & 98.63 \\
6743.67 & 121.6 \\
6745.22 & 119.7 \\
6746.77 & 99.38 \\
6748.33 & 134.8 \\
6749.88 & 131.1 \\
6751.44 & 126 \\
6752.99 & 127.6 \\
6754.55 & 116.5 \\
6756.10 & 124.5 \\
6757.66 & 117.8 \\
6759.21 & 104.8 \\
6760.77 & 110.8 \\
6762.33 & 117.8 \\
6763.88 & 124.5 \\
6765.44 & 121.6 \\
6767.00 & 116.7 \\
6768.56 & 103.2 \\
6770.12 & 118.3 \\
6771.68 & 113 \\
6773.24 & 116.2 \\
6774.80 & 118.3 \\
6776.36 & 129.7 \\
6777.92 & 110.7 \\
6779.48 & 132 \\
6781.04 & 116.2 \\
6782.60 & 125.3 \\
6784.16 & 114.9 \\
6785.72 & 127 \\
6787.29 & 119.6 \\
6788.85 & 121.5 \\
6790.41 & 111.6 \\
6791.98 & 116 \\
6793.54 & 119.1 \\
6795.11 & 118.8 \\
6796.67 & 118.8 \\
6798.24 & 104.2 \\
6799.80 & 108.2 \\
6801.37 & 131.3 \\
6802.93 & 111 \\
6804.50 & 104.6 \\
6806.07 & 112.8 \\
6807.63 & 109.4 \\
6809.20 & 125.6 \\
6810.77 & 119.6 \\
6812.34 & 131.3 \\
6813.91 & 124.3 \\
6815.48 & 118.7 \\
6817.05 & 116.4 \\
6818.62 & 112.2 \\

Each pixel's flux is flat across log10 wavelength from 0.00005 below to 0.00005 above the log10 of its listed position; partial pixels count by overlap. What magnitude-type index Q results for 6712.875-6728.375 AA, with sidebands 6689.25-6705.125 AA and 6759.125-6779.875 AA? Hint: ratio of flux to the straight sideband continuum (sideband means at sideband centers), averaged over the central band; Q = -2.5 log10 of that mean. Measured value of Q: 0.28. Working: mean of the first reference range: 119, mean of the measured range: 91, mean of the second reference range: 117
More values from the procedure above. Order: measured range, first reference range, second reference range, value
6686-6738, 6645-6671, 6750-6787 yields 0.11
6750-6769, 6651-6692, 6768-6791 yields 0.01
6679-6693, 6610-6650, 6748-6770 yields 0.06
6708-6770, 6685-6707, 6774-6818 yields 0.09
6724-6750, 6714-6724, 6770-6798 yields -0.13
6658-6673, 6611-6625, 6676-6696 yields 0.03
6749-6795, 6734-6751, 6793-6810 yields -0.03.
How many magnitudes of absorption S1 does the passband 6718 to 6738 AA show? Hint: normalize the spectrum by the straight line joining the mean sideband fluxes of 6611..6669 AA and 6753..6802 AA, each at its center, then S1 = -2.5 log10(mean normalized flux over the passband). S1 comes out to 0.20 mag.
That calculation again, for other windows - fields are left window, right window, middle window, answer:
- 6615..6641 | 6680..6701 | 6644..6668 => 0.03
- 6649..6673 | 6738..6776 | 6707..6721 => 0.17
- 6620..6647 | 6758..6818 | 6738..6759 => 0.01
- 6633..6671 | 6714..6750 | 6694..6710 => -0.06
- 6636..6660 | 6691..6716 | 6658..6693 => 0.01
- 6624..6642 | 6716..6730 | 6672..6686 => -0.13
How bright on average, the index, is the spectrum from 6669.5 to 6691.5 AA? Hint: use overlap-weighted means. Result 119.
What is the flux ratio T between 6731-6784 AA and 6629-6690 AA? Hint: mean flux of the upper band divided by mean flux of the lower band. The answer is 1.0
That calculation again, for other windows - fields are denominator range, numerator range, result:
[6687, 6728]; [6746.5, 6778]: 1.11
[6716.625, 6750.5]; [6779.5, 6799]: 1.12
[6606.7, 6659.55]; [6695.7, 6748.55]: 0.86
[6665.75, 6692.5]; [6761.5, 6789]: 1.00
